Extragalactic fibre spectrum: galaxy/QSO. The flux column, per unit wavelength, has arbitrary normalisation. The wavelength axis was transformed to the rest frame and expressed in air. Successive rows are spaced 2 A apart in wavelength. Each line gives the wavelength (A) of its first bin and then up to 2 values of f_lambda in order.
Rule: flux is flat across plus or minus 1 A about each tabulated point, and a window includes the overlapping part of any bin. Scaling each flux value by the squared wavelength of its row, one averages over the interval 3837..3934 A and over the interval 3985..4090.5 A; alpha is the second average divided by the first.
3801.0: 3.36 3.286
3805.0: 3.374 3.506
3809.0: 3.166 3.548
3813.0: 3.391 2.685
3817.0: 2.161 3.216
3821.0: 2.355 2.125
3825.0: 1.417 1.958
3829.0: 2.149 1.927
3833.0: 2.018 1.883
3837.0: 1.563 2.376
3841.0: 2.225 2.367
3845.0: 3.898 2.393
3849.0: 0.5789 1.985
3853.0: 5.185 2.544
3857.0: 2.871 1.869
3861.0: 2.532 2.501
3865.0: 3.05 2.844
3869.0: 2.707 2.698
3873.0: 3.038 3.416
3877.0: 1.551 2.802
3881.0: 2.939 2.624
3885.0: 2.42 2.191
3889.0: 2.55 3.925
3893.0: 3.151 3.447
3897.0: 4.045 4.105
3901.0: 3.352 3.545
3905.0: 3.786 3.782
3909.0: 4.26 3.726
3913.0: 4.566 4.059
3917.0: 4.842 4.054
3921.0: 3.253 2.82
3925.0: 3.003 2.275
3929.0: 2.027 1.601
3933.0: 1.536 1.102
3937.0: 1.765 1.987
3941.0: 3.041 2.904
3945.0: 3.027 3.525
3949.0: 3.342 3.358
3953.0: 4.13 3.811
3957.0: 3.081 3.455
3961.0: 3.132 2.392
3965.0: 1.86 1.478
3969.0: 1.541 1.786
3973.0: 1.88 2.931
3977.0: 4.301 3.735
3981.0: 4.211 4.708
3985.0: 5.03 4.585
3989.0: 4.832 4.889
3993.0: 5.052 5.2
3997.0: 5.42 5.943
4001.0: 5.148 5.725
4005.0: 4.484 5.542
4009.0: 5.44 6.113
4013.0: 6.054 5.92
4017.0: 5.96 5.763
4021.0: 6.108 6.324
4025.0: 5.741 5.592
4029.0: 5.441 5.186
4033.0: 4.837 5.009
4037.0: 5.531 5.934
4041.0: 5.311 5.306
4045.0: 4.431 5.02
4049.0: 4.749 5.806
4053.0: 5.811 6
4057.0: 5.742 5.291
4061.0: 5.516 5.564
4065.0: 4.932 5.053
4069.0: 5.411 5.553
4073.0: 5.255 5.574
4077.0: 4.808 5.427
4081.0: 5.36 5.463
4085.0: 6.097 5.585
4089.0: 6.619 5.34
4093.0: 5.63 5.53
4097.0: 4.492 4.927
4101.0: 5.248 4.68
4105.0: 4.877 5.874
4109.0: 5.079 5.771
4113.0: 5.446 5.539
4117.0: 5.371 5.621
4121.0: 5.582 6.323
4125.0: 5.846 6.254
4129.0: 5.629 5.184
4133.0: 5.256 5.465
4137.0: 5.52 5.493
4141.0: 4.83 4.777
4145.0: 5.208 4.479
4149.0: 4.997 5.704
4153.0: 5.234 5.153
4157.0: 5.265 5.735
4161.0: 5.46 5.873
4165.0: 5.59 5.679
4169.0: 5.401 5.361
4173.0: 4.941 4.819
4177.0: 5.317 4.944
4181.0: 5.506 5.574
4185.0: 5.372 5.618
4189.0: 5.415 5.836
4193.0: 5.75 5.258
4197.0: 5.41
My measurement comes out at 2.0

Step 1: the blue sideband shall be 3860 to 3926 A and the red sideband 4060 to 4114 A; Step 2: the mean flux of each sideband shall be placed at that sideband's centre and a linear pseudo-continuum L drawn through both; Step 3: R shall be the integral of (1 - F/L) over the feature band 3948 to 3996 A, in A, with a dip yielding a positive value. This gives 7.1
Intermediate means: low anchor 3.26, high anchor 5.37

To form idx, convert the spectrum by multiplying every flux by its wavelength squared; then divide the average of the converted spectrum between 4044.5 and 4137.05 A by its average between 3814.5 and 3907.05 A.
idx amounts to 2.27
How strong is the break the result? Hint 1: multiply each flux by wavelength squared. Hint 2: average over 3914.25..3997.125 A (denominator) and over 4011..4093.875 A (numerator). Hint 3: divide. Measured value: 1.8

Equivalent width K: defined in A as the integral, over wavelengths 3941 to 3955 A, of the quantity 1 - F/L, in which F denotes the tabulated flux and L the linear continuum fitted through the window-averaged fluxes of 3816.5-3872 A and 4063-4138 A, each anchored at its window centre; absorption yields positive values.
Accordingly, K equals 1.0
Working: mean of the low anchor 2.41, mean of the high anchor 5.45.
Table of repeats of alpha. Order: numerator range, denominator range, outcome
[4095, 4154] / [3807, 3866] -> 2.47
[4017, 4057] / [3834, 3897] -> 2.24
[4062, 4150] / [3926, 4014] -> 1.58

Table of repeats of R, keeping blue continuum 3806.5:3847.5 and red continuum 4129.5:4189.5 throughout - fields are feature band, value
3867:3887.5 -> 1.7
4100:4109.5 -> -0.6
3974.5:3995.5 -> -3.8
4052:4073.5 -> -4.7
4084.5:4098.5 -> -2.5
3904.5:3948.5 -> 3.5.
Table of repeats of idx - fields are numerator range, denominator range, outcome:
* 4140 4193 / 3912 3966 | 2.01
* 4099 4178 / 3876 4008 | 1.72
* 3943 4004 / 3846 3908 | 1.36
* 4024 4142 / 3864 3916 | 1.83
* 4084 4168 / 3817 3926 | 2.13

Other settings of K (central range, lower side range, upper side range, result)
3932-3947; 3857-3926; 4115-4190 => 5.6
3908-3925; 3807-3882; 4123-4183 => -3.7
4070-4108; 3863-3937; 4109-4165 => -3.3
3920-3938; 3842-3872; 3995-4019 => 8.4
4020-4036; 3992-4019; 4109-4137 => 0.1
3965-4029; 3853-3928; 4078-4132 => -4.9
